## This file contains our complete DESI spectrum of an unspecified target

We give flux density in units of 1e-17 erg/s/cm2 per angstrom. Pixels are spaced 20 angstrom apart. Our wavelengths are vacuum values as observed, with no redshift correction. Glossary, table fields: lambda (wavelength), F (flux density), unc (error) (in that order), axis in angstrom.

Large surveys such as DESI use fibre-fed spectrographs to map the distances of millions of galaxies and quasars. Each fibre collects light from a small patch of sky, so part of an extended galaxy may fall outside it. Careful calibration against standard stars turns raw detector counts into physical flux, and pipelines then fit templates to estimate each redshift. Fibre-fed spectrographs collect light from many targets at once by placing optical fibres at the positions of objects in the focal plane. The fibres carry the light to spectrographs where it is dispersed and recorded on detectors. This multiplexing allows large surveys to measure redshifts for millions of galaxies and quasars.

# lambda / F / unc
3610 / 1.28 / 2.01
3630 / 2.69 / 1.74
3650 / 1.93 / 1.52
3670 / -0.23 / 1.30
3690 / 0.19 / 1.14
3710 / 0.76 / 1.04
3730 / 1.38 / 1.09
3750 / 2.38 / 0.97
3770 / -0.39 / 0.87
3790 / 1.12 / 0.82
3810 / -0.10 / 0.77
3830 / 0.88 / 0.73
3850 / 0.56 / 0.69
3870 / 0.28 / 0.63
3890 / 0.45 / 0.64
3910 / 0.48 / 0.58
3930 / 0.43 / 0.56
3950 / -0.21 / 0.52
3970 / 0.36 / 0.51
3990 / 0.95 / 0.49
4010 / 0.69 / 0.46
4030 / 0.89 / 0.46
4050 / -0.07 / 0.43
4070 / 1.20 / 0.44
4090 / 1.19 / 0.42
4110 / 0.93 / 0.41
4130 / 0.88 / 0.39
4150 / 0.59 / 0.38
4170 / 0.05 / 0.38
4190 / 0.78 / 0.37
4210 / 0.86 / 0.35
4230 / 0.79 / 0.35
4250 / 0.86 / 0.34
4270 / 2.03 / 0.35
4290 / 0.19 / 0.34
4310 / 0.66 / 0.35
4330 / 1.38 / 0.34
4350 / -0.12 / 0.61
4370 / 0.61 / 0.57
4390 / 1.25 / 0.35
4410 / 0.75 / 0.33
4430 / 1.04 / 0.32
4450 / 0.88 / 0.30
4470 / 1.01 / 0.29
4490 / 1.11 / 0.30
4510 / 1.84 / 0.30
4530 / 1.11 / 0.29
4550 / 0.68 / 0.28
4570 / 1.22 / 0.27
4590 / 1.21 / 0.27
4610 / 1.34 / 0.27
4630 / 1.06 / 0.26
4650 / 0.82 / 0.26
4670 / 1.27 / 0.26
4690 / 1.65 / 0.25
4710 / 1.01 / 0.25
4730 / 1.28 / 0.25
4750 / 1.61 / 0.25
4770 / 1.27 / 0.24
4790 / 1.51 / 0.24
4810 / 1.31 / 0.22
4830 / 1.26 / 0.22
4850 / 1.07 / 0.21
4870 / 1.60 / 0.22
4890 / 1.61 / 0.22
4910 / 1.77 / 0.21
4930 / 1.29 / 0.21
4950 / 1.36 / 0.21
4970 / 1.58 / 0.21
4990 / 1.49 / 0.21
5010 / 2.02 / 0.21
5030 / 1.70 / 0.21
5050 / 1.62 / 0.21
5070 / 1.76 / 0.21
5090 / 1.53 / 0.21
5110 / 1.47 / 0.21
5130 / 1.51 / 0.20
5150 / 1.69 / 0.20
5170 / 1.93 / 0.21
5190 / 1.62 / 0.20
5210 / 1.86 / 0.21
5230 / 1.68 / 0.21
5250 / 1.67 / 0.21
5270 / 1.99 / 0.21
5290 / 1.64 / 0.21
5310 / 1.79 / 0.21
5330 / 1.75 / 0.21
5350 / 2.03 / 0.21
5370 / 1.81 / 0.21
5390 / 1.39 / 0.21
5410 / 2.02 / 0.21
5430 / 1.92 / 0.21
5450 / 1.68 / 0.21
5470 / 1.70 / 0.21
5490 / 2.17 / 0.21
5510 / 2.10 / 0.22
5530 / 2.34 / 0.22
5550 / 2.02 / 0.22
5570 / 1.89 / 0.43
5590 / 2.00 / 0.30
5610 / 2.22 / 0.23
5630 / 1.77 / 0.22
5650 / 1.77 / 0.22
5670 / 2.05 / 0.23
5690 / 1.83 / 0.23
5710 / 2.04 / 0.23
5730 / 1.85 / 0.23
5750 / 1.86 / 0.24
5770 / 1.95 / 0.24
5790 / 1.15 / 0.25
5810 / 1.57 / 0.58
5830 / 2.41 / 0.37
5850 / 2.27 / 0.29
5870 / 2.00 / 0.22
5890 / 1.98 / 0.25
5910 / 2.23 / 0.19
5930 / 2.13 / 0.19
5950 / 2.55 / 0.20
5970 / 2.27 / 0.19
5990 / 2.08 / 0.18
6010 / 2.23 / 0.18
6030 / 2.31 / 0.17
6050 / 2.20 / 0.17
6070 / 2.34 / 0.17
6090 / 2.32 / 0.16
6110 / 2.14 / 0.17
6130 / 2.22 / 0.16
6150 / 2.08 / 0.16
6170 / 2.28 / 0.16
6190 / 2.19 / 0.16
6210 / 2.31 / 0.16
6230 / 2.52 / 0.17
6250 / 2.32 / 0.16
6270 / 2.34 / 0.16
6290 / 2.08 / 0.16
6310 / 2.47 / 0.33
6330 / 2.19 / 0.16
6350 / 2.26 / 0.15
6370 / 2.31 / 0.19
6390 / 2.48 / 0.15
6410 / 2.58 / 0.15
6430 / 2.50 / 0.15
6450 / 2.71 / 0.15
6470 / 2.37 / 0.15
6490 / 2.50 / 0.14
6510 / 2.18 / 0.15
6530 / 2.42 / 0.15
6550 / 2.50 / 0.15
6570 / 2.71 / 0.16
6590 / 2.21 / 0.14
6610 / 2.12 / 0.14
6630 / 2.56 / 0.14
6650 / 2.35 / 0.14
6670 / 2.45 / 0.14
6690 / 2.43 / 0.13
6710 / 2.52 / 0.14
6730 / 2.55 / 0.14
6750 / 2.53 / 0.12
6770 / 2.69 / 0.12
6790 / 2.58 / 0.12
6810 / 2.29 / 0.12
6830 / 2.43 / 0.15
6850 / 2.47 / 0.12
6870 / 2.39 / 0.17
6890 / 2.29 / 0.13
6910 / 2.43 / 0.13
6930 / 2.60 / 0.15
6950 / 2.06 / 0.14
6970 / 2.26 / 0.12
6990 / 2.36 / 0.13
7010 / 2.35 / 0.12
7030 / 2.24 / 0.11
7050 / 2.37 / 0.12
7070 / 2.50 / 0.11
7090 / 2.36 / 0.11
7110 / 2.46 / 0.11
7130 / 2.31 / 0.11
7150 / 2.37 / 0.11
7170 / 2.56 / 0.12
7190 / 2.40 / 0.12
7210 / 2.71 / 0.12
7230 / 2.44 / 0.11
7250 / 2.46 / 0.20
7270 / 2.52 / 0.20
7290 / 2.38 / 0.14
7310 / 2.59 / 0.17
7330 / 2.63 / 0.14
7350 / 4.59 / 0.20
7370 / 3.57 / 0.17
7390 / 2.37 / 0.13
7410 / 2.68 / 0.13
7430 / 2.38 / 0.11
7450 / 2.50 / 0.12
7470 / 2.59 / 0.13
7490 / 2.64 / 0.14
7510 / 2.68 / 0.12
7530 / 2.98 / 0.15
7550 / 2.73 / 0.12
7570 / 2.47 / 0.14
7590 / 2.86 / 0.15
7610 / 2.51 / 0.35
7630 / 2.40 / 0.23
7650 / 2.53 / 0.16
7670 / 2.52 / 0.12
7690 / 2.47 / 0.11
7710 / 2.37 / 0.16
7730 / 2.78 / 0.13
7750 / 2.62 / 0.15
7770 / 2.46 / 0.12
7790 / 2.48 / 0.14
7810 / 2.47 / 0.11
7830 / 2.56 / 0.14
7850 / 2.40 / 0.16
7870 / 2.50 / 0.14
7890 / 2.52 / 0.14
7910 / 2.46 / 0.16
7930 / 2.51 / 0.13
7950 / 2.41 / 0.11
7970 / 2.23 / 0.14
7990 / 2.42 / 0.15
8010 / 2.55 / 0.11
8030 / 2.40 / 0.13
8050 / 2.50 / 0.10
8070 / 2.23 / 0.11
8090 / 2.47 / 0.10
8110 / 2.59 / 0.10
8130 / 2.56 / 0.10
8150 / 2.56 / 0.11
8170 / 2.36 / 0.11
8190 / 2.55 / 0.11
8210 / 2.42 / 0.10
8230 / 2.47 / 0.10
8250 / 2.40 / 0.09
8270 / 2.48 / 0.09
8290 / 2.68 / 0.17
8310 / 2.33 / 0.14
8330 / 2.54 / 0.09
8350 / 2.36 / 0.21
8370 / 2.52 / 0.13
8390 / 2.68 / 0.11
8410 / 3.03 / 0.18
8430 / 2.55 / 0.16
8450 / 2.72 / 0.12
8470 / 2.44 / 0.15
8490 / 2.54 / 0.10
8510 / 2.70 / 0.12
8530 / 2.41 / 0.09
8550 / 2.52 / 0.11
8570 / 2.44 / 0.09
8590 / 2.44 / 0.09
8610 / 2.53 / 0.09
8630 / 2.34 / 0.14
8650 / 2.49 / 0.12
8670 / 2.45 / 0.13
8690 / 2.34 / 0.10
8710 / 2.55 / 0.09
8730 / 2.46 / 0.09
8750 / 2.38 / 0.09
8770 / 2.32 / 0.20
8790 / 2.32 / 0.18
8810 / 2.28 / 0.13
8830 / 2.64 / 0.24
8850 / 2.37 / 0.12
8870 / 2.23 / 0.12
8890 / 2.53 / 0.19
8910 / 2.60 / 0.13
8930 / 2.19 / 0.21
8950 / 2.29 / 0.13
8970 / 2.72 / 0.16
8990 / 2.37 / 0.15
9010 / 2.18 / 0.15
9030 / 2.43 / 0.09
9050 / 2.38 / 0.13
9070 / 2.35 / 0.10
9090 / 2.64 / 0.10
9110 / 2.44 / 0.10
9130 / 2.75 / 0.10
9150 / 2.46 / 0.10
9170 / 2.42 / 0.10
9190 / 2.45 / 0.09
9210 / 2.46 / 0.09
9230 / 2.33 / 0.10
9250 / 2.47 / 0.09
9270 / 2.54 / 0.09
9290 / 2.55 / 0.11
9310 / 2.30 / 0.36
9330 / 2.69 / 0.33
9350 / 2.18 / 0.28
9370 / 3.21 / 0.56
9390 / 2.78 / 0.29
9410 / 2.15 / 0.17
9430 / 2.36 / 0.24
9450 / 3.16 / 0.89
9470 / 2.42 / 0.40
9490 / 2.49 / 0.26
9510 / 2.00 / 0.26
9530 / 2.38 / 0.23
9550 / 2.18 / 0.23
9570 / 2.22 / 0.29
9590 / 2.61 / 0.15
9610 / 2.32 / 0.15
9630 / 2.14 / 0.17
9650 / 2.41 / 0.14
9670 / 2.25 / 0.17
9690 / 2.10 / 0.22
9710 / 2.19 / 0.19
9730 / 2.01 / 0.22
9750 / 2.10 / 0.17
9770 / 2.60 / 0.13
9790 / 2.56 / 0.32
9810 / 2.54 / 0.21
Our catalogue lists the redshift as 0.120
